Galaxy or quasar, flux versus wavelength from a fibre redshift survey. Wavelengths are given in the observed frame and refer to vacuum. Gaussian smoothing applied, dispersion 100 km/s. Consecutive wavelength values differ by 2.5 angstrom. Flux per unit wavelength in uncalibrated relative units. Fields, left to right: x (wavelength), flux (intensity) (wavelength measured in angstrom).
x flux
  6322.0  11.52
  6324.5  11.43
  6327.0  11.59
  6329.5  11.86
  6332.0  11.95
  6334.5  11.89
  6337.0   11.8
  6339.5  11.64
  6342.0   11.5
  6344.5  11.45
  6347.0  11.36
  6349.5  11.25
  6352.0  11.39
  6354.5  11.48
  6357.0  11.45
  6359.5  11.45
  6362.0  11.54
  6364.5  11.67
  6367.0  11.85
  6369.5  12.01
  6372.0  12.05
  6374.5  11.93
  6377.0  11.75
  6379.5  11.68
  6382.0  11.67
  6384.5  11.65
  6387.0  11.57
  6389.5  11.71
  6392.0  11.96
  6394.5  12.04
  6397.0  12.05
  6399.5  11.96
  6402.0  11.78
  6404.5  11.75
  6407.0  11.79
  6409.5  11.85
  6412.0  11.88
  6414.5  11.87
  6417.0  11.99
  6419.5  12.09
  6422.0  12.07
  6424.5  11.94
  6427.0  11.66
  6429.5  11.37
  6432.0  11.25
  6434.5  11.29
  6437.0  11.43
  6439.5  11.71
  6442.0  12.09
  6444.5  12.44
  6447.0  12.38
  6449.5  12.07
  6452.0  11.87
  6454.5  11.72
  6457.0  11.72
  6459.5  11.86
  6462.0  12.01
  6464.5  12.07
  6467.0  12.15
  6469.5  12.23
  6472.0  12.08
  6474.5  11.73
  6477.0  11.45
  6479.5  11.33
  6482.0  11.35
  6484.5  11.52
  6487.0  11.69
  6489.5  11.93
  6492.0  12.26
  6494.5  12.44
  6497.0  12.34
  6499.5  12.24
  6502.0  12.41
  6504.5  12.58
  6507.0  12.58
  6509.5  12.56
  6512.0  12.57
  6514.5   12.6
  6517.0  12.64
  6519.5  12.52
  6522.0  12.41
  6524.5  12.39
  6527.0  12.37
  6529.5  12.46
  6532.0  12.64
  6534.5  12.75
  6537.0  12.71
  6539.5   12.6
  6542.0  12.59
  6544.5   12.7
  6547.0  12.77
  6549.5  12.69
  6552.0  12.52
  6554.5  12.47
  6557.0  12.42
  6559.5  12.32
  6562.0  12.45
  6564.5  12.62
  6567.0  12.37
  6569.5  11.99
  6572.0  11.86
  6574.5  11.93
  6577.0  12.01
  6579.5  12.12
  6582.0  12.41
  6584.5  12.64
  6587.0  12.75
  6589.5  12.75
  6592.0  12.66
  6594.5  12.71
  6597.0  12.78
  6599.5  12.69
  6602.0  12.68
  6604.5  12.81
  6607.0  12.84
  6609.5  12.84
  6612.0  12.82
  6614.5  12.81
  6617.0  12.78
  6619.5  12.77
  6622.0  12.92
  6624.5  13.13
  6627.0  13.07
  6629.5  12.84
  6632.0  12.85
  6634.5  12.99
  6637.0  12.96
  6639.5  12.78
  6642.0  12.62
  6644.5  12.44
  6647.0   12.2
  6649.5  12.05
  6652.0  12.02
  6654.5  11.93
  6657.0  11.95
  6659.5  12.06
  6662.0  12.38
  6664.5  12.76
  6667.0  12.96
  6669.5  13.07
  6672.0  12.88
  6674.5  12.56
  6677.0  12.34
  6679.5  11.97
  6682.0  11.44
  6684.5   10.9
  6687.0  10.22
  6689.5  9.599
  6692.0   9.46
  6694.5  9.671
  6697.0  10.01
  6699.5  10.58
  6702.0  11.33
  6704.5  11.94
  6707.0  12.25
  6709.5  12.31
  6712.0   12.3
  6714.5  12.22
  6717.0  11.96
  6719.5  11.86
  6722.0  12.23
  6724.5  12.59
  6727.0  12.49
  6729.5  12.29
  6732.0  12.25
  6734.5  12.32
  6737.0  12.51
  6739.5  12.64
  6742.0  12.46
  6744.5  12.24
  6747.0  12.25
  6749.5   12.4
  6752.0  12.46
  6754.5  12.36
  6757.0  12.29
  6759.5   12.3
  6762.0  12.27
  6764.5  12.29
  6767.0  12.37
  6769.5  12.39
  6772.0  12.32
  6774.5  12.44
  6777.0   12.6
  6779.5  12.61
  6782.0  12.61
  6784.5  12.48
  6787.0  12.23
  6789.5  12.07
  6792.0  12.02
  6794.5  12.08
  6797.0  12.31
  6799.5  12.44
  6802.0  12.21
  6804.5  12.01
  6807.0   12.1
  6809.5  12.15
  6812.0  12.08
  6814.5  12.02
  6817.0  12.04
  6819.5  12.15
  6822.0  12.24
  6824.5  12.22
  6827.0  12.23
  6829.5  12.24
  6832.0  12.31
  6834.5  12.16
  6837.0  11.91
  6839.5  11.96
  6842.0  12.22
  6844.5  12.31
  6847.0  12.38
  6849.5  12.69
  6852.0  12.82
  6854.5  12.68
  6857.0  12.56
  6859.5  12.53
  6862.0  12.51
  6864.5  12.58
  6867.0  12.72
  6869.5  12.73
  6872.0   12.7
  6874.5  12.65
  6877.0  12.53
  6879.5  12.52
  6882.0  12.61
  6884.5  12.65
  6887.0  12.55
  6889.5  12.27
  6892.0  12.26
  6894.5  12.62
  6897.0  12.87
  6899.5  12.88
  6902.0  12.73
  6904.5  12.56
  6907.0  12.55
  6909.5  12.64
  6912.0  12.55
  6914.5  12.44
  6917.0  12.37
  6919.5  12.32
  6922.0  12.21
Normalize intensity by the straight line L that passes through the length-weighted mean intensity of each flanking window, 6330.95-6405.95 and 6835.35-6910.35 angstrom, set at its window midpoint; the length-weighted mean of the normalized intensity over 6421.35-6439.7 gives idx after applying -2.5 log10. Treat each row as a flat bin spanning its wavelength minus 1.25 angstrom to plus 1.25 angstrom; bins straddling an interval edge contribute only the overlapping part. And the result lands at 0.02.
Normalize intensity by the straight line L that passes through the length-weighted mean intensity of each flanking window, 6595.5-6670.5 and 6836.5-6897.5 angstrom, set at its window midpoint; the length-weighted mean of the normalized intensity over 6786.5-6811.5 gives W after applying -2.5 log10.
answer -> 0.035 mag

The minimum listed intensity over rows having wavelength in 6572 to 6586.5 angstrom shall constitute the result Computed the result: 11.86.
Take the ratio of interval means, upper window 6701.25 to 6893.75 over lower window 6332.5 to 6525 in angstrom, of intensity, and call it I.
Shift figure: 1.0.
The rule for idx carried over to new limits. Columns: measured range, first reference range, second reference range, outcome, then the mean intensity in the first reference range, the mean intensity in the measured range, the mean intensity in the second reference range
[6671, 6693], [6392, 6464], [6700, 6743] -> 0.08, 11.9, 11.3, 12.2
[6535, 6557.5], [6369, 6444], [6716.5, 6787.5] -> -0.05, 11.8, 12.6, 12.4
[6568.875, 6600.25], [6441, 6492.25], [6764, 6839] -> -0.04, 11.9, 12.4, 12.2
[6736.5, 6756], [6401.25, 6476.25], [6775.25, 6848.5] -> -0.02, 11.9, 12.4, 12.2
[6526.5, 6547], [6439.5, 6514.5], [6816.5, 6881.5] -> -0.04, 12.1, 12.6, 12.4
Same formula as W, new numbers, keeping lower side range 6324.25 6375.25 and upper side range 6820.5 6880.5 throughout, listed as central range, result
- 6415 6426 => -0.023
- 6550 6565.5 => -0.045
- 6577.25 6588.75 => -0.039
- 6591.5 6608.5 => -0.062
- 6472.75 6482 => 0.031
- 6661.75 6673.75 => -0.060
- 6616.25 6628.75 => -0.075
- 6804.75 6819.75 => 0.026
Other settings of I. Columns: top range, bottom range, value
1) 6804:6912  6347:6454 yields 1.06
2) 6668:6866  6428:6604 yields 0.99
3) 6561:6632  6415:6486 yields 1.07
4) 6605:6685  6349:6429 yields 1.07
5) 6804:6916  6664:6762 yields 1.04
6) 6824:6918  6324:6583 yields 1.04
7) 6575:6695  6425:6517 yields 1.03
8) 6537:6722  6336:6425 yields 1.04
